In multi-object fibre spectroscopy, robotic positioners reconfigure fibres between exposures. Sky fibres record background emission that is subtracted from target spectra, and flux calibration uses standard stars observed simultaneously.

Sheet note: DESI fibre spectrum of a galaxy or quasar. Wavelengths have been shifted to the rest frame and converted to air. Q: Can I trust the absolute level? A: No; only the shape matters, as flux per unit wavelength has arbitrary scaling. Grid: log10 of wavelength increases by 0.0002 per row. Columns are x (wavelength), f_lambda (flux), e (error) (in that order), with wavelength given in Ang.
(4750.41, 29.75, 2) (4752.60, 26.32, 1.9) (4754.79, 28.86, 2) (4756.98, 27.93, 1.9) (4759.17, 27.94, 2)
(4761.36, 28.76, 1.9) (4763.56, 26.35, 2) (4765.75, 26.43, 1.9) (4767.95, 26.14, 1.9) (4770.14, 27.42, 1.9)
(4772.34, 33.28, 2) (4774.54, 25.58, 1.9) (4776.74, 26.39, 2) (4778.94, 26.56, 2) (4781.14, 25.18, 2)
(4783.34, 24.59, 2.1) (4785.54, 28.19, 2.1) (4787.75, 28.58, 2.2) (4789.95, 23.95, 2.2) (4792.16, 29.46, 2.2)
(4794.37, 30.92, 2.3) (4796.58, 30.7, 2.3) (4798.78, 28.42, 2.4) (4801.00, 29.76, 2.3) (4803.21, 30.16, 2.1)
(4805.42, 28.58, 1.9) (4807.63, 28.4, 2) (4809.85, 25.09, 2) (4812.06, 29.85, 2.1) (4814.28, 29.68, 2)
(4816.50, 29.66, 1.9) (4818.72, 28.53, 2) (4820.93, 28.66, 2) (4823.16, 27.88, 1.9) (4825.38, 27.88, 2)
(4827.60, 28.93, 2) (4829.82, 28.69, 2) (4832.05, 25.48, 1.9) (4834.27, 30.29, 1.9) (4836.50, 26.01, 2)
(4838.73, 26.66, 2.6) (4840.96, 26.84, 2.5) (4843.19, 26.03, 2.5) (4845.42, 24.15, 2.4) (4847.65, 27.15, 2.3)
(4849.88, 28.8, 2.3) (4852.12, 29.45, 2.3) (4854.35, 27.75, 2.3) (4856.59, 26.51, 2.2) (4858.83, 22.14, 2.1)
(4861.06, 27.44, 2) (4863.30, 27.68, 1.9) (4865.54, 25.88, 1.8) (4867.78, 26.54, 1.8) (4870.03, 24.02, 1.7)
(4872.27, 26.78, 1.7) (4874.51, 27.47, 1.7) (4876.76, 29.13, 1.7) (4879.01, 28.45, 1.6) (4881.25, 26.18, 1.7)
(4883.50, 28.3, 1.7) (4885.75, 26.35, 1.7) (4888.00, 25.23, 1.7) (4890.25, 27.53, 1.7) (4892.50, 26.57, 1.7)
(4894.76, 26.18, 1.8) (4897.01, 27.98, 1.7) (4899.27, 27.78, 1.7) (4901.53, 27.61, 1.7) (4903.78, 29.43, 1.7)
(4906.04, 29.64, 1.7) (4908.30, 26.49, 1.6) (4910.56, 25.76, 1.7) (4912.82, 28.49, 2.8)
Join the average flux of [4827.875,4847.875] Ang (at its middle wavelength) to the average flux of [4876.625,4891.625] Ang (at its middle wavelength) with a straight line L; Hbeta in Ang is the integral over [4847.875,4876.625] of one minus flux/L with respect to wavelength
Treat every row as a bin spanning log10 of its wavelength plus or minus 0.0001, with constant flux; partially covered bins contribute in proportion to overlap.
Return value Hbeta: 0.3 Ang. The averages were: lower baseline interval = 26.9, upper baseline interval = 27.2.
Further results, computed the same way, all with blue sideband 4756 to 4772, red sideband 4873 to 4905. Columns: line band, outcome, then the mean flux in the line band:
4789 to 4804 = -0.8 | 29.1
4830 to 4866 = 0.9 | 26.8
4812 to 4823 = -0.6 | 29.1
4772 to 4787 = 0.4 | 26.8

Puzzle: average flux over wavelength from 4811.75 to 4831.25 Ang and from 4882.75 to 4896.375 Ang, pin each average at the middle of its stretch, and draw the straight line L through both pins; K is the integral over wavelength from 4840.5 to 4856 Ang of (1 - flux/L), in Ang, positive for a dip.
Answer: 0.4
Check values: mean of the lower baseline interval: 28.8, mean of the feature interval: 27.2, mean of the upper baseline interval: 26.7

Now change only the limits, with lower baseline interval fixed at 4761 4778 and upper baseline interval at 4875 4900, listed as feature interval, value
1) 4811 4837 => -1.1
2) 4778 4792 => 0.5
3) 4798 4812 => -0.6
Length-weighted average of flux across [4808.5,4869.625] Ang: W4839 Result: 27.4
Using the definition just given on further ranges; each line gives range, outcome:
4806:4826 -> 28.4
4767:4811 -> 27.9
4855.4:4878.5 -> 26.4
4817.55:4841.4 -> 27.8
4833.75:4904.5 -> 27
